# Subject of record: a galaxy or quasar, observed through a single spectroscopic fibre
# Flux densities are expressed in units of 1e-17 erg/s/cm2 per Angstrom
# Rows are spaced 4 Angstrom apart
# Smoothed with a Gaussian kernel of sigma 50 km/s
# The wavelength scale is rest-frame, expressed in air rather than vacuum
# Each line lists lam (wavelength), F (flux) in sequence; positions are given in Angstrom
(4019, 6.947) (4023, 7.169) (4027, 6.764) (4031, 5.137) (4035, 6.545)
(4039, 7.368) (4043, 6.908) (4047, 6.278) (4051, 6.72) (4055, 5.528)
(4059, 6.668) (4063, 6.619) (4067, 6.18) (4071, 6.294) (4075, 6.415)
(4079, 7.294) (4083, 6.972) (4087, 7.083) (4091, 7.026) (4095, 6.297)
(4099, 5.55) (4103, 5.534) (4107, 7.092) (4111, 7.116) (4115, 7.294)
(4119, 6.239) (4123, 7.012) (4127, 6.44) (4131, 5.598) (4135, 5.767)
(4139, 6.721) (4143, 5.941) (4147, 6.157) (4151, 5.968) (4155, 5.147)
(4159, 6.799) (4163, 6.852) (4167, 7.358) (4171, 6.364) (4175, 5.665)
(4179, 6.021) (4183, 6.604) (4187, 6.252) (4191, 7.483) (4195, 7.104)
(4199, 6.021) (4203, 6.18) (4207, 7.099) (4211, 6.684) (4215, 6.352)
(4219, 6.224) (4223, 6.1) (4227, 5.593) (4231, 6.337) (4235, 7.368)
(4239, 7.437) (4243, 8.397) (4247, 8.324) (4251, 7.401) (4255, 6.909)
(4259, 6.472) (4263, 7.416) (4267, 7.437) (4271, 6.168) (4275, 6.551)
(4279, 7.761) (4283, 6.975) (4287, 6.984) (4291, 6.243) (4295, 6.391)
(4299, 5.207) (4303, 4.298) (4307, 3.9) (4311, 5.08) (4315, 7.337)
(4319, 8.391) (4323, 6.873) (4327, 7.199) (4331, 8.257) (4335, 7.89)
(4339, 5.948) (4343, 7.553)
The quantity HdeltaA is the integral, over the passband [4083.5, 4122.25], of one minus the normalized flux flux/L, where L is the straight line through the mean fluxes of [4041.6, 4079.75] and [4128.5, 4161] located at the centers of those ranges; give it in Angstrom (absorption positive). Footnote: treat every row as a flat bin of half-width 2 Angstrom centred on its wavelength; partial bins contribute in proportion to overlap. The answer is -2.3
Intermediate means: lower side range 6.46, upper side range 6.02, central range 6.61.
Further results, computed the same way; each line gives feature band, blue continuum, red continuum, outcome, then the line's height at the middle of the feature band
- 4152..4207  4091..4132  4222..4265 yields 2.63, 6.79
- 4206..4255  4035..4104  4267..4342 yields -2.89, 6.55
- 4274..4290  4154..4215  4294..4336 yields -1.52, 6.44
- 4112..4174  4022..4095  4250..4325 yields 1.73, 6.56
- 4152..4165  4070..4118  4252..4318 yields 0.63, 6.56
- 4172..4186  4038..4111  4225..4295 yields 1.42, 6.82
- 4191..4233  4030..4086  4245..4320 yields 0.85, 6.56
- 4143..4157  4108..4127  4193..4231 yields 1.92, 6.7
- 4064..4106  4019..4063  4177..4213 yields 0.45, 6.55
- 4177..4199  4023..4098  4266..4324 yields -0.64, 6.45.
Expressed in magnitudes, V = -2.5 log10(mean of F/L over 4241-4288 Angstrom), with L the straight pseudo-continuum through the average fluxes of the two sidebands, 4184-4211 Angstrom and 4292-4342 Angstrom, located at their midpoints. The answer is -0.11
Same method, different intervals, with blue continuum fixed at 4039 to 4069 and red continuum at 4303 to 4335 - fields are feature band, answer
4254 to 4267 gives -0.06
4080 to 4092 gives -0.09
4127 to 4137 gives 0.12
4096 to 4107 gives 0.11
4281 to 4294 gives -0.01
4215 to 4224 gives 0.06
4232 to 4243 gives -0.14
